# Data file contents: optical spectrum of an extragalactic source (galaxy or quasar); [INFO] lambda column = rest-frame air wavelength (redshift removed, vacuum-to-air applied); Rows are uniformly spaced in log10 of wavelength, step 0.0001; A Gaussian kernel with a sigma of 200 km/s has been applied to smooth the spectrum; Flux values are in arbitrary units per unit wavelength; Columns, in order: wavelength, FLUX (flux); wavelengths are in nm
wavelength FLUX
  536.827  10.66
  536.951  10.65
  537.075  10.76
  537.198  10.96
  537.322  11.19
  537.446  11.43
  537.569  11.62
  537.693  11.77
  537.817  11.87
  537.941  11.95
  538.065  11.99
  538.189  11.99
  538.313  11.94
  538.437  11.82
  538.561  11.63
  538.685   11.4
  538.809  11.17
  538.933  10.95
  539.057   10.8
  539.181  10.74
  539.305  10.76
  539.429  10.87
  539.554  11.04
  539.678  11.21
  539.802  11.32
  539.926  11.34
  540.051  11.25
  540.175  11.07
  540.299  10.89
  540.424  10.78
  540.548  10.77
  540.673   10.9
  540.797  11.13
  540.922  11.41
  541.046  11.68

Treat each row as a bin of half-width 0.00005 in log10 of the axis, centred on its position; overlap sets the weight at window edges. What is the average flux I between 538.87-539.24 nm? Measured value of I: 10.8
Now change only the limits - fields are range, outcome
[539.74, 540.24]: 11.3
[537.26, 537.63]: 11.4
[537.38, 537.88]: 11.7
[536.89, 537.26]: 10.8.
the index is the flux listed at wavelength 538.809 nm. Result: 11.17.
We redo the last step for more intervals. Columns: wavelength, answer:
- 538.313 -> 11.94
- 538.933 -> 10.95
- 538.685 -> 11.4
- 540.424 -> 10.78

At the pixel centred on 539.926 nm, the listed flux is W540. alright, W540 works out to 11.34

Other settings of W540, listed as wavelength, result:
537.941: 11.95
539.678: 11.21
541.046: 11.68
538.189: 11.99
